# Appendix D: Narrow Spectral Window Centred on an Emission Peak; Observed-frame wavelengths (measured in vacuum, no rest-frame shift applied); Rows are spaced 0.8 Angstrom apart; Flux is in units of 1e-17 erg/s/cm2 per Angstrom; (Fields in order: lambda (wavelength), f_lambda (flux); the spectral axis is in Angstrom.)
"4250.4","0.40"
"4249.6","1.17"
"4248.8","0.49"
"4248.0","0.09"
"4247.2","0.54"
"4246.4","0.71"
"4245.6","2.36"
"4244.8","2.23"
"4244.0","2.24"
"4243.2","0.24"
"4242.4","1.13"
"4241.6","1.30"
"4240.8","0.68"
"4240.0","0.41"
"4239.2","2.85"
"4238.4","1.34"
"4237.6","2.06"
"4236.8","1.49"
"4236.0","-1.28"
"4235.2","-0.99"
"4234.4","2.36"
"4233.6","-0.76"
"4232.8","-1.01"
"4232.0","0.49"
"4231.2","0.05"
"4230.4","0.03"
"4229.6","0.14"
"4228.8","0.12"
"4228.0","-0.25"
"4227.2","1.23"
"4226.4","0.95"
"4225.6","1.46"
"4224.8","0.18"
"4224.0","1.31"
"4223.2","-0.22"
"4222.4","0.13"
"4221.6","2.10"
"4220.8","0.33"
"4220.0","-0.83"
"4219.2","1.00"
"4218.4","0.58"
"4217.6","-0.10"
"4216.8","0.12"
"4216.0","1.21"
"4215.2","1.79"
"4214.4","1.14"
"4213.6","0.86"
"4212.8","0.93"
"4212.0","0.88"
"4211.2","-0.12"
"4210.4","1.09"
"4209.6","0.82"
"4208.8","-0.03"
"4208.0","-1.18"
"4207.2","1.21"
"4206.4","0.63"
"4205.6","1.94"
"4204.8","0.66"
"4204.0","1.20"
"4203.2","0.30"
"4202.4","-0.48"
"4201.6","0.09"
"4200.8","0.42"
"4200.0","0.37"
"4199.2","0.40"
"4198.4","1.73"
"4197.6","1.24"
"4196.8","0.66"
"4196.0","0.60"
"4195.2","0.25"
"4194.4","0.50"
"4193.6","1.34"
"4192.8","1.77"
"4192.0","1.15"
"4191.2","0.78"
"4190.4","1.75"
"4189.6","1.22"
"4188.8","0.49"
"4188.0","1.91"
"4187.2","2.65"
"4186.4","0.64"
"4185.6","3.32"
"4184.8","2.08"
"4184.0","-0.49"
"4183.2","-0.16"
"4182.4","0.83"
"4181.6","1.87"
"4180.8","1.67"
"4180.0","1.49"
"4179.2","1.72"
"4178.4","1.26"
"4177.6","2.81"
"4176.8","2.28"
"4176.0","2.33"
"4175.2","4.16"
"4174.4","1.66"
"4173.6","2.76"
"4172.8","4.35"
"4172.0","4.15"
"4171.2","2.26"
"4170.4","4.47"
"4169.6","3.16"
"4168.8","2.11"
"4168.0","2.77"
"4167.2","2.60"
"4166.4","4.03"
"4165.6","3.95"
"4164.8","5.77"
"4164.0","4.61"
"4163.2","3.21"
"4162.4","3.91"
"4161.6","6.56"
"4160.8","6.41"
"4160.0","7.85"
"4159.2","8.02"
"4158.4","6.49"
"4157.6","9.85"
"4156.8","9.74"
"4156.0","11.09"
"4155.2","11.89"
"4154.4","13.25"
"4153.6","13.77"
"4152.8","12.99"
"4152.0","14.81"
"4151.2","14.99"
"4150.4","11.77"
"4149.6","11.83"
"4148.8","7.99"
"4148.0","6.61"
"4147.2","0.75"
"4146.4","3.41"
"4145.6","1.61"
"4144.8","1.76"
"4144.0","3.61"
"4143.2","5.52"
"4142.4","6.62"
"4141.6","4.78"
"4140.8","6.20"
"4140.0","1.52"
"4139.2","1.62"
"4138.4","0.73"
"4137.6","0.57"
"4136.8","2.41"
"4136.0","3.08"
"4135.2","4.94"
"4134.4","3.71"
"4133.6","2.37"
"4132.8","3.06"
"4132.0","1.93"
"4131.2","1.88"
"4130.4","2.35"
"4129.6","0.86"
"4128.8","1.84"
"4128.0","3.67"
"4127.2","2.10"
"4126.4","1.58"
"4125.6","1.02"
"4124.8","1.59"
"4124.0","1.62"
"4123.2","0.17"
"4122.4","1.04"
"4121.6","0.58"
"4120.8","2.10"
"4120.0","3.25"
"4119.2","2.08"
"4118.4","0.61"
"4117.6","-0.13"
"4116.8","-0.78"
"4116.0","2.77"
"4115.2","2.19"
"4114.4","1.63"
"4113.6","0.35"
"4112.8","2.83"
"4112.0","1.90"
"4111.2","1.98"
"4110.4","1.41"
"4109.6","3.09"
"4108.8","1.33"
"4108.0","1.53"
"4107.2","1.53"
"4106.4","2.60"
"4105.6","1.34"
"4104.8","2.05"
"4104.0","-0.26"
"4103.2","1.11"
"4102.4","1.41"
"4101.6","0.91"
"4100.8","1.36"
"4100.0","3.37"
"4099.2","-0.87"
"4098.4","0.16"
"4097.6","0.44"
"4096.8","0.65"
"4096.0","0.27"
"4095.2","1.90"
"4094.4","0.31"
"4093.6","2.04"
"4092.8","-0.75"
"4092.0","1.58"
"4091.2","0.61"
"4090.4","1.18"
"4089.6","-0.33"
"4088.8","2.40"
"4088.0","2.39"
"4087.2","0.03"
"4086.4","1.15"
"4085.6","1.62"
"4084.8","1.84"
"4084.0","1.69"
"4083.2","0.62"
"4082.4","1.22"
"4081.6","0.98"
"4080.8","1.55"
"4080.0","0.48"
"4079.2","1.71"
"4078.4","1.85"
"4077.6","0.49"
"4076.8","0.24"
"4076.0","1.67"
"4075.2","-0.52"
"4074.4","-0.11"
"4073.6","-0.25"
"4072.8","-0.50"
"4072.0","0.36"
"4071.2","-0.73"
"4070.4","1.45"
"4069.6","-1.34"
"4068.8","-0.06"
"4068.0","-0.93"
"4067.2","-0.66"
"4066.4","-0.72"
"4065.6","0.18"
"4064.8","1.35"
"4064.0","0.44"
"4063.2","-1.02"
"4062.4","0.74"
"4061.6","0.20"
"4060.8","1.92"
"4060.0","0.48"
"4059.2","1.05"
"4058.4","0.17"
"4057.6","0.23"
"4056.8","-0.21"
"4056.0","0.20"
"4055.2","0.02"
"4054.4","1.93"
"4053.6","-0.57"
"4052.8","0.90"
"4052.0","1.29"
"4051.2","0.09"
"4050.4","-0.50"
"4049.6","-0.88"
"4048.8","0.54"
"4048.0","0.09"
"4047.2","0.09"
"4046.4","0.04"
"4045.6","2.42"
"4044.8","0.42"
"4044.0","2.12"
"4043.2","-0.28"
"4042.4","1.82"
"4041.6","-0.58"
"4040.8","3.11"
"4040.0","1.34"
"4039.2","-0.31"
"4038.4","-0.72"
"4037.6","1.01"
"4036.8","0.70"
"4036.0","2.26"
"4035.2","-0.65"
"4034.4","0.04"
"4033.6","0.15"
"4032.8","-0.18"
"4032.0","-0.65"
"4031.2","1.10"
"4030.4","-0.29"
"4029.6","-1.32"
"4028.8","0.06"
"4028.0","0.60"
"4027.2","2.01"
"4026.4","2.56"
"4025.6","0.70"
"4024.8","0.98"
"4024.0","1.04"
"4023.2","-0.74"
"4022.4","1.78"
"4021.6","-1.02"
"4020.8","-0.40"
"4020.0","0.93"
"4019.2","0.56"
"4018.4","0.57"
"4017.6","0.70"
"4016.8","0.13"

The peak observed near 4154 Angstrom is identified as Lyman alpha 1216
